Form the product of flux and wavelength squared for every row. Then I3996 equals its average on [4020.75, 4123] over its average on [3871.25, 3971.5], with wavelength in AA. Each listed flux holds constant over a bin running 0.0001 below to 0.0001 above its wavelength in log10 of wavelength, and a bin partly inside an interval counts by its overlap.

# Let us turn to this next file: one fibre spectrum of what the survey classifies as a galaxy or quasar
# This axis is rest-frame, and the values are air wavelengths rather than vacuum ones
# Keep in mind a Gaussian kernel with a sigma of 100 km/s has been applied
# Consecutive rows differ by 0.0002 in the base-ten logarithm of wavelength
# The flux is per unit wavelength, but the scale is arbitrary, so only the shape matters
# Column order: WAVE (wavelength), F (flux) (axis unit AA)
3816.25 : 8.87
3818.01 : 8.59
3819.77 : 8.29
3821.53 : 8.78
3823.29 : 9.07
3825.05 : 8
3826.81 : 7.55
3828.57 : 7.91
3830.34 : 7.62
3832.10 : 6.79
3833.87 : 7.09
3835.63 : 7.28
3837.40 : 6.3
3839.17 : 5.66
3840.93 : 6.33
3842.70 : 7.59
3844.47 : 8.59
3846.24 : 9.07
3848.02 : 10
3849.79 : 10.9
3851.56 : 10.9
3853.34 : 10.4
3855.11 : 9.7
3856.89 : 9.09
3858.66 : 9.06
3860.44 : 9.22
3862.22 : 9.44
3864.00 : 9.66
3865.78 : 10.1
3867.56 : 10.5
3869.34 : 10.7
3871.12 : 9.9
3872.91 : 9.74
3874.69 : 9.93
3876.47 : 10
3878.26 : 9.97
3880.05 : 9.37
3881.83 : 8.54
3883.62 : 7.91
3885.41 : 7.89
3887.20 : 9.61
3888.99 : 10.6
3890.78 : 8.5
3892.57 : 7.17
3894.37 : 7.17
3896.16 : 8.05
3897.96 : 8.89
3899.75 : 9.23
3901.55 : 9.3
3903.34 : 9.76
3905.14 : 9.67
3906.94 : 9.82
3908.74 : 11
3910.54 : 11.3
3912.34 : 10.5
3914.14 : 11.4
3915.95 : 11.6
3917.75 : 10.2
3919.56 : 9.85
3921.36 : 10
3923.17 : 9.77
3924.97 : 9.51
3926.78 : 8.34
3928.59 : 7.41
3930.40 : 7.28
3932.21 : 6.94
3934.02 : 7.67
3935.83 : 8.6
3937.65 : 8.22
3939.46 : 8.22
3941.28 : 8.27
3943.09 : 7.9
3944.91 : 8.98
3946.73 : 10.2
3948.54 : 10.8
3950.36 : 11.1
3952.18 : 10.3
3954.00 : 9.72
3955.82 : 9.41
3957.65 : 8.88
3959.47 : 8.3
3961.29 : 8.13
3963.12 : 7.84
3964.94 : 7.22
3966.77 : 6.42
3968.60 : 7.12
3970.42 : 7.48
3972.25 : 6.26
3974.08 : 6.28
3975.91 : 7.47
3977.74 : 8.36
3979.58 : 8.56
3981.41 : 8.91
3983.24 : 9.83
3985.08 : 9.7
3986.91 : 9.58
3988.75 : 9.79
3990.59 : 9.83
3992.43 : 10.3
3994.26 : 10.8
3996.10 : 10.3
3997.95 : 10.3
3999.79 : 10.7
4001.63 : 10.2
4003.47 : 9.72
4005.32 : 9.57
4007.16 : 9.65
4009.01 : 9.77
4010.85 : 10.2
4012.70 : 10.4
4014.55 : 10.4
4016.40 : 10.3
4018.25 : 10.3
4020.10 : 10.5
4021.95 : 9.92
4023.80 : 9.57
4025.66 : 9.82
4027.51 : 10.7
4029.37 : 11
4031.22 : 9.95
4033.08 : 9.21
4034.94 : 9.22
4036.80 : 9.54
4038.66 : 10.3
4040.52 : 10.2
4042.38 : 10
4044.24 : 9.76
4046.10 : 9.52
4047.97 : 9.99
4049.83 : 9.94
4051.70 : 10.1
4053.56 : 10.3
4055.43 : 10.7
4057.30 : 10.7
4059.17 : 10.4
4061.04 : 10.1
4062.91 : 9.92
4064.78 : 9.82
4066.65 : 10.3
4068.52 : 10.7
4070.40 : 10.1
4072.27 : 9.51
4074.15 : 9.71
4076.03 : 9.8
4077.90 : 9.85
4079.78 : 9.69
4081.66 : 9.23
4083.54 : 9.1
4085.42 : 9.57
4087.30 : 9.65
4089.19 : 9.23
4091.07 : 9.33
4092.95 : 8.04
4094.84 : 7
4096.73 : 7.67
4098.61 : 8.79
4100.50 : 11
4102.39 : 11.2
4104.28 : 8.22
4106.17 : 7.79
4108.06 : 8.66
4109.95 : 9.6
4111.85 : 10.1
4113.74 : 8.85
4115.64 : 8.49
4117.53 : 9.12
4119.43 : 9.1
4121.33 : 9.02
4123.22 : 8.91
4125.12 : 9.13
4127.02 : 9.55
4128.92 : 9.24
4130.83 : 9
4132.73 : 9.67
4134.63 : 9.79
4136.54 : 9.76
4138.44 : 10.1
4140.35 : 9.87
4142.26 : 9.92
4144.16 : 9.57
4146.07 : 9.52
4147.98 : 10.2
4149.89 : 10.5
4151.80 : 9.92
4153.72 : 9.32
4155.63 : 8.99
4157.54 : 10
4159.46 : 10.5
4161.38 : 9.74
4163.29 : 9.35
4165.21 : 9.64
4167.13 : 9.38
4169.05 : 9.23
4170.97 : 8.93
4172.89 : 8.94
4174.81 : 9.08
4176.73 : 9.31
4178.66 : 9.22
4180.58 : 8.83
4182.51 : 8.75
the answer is 1.1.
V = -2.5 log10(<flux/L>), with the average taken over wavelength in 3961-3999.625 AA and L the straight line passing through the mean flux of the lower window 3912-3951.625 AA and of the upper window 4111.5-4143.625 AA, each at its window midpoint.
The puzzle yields 0.07 mag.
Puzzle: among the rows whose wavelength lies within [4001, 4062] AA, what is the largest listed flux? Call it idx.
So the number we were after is 11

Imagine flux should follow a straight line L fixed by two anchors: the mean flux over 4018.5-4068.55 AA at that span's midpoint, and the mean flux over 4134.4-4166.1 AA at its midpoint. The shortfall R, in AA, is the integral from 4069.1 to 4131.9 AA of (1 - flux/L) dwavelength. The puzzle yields 4.63 AA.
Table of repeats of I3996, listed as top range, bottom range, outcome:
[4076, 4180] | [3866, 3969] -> 1.14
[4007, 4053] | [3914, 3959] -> 1.14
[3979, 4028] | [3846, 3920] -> 1.10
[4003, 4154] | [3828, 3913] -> 1.19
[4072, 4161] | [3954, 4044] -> 1.06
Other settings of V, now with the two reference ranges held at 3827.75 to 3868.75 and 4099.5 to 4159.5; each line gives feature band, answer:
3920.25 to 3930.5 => 0.01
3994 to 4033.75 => -0.11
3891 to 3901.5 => 0.08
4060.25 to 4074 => -0.08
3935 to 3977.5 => 0.07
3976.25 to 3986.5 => 0.01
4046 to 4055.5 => -0.09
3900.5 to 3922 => -0.17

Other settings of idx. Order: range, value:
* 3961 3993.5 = 10.3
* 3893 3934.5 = 11.6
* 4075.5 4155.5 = 11.2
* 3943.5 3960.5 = 11.1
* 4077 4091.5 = 9.85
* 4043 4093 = 10.7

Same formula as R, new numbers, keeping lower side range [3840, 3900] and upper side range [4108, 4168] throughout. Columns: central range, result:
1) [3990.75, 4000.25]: -1.07 AA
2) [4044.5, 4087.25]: -2.26 AA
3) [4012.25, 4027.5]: -1.27 AA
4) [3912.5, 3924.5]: -1.50 AA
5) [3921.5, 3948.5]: 2.31 AA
